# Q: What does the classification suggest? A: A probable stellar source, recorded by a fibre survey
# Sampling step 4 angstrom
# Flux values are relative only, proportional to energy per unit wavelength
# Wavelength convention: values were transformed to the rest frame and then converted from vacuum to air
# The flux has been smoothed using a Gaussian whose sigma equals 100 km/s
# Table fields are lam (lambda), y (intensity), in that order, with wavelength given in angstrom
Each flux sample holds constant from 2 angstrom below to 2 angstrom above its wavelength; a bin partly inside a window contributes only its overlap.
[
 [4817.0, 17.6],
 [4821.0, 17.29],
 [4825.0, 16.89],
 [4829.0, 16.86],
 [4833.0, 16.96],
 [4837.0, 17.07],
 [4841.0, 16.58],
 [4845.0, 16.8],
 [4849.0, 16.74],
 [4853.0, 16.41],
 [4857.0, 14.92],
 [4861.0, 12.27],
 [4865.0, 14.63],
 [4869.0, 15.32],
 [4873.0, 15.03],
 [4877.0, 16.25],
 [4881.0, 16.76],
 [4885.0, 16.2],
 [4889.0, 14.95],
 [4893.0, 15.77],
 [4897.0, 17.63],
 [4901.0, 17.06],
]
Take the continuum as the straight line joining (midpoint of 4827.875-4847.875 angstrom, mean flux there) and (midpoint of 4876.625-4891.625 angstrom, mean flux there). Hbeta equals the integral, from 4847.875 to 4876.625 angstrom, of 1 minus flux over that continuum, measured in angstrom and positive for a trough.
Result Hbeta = 2.35 angstrom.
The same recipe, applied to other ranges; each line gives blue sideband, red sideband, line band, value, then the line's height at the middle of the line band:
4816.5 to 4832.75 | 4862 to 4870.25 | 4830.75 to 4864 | -0.4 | 15.7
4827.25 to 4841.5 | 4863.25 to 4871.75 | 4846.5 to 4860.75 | 0.2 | 15.8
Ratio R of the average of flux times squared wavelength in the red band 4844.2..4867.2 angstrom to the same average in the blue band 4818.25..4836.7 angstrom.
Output 0.90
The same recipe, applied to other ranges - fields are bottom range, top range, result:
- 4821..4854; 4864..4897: 0.95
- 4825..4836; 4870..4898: 0.97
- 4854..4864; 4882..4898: 1.17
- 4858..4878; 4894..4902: 1.19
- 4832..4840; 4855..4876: 0.87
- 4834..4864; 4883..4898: 1.03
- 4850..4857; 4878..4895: 1.01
